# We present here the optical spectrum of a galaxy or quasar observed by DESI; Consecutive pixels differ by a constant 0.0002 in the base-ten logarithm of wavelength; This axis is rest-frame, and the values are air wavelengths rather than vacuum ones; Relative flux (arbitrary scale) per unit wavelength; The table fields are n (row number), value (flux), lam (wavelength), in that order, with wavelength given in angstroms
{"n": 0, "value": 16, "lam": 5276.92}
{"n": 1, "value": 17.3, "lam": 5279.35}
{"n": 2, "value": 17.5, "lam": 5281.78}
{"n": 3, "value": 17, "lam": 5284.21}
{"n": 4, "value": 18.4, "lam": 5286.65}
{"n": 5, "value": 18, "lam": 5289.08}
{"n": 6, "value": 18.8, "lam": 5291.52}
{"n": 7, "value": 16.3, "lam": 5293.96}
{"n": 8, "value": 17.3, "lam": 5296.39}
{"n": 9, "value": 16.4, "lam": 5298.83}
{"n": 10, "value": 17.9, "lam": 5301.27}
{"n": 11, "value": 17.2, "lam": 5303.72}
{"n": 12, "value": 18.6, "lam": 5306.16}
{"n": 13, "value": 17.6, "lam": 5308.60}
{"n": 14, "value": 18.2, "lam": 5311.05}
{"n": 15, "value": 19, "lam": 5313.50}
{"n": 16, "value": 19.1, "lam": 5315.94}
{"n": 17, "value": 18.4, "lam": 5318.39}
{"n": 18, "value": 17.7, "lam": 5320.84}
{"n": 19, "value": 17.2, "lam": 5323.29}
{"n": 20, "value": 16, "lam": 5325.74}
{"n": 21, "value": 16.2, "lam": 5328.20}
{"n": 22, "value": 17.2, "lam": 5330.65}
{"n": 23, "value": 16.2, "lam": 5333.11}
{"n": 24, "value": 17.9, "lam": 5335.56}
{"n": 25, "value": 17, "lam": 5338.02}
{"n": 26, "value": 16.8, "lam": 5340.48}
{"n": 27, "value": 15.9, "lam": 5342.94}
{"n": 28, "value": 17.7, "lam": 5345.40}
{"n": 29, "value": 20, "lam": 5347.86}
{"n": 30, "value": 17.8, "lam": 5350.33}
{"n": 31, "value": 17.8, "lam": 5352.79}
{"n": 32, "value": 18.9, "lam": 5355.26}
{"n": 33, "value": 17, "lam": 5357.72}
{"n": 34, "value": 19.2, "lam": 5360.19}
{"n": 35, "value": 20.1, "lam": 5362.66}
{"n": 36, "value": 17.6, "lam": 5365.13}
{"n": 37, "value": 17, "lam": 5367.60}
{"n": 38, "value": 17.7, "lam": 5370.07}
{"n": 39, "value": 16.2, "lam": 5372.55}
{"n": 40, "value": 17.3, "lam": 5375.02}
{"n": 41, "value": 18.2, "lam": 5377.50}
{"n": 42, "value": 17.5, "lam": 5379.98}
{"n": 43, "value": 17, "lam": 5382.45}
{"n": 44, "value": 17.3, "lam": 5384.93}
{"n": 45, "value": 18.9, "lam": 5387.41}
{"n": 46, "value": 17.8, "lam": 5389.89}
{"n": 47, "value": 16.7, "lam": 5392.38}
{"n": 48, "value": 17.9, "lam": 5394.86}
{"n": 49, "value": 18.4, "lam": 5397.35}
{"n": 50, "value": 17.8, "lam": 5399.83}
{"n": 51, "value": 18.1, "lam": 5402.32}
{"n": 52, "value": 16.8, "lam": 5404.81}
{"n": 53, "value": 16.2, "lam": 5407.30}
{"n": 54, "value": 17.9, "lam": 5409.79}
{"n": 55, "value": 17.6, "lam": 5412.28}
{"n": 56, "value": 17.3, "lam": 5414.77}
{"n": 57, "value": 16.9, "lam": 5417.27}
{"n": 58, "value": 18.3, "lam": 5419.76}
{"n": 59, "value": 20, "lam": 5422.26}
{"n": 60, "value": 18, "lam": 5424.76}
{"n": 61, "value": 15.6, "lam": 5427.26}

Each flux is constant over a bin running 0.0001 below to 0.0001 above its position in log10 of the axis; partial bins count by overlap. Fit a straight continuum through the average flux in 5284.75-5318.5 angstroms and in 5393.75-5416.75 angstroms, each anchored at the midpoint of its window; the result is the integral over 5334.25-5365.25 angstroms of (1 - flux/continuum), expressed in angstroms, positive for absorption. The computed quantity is -0.4 angstroms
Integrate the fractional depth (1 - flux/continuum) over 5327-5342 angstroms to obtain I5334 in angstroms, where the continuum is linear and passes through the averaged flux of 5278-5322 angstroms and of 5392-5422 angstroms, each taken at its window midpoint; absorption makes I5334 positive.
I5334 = 0.7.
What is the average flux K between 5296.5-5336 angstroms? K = 17.5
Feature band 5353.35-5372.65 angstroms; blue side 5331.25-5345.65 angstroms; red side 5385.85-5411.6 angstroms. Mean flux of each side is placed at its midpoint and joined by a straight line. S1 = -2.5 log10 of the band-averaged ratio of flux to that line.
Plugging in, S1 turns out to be -0.05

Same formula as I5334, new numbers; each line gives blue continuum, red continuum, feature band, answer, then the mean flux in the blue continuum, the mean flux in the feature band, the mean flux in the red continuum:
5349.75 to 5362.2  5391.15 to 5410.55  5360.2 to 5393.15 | 0.37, 18.3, 17.7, 17.5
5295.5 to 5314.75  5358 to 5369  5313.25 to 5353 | 1.25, 17.8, 17.5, 18.3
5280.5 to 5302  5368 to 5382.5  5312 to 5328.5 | -0.29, 17.5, 17.7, 17.3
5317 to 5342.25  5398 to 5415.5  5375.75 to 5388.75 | -0.34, 17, 17.8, 17.4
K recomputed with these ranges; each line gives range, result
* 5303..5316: 18.3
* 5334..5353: 17.6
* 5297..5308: 17.5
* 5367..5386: 17.3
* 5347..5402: 17.9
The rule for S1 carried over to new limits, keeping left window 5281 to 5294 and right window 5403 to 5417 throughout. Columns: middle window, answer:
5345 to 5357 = -0.058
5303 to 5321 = -0.038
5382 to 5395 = -0.020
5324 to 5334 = 0.073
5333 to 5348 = 0.017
